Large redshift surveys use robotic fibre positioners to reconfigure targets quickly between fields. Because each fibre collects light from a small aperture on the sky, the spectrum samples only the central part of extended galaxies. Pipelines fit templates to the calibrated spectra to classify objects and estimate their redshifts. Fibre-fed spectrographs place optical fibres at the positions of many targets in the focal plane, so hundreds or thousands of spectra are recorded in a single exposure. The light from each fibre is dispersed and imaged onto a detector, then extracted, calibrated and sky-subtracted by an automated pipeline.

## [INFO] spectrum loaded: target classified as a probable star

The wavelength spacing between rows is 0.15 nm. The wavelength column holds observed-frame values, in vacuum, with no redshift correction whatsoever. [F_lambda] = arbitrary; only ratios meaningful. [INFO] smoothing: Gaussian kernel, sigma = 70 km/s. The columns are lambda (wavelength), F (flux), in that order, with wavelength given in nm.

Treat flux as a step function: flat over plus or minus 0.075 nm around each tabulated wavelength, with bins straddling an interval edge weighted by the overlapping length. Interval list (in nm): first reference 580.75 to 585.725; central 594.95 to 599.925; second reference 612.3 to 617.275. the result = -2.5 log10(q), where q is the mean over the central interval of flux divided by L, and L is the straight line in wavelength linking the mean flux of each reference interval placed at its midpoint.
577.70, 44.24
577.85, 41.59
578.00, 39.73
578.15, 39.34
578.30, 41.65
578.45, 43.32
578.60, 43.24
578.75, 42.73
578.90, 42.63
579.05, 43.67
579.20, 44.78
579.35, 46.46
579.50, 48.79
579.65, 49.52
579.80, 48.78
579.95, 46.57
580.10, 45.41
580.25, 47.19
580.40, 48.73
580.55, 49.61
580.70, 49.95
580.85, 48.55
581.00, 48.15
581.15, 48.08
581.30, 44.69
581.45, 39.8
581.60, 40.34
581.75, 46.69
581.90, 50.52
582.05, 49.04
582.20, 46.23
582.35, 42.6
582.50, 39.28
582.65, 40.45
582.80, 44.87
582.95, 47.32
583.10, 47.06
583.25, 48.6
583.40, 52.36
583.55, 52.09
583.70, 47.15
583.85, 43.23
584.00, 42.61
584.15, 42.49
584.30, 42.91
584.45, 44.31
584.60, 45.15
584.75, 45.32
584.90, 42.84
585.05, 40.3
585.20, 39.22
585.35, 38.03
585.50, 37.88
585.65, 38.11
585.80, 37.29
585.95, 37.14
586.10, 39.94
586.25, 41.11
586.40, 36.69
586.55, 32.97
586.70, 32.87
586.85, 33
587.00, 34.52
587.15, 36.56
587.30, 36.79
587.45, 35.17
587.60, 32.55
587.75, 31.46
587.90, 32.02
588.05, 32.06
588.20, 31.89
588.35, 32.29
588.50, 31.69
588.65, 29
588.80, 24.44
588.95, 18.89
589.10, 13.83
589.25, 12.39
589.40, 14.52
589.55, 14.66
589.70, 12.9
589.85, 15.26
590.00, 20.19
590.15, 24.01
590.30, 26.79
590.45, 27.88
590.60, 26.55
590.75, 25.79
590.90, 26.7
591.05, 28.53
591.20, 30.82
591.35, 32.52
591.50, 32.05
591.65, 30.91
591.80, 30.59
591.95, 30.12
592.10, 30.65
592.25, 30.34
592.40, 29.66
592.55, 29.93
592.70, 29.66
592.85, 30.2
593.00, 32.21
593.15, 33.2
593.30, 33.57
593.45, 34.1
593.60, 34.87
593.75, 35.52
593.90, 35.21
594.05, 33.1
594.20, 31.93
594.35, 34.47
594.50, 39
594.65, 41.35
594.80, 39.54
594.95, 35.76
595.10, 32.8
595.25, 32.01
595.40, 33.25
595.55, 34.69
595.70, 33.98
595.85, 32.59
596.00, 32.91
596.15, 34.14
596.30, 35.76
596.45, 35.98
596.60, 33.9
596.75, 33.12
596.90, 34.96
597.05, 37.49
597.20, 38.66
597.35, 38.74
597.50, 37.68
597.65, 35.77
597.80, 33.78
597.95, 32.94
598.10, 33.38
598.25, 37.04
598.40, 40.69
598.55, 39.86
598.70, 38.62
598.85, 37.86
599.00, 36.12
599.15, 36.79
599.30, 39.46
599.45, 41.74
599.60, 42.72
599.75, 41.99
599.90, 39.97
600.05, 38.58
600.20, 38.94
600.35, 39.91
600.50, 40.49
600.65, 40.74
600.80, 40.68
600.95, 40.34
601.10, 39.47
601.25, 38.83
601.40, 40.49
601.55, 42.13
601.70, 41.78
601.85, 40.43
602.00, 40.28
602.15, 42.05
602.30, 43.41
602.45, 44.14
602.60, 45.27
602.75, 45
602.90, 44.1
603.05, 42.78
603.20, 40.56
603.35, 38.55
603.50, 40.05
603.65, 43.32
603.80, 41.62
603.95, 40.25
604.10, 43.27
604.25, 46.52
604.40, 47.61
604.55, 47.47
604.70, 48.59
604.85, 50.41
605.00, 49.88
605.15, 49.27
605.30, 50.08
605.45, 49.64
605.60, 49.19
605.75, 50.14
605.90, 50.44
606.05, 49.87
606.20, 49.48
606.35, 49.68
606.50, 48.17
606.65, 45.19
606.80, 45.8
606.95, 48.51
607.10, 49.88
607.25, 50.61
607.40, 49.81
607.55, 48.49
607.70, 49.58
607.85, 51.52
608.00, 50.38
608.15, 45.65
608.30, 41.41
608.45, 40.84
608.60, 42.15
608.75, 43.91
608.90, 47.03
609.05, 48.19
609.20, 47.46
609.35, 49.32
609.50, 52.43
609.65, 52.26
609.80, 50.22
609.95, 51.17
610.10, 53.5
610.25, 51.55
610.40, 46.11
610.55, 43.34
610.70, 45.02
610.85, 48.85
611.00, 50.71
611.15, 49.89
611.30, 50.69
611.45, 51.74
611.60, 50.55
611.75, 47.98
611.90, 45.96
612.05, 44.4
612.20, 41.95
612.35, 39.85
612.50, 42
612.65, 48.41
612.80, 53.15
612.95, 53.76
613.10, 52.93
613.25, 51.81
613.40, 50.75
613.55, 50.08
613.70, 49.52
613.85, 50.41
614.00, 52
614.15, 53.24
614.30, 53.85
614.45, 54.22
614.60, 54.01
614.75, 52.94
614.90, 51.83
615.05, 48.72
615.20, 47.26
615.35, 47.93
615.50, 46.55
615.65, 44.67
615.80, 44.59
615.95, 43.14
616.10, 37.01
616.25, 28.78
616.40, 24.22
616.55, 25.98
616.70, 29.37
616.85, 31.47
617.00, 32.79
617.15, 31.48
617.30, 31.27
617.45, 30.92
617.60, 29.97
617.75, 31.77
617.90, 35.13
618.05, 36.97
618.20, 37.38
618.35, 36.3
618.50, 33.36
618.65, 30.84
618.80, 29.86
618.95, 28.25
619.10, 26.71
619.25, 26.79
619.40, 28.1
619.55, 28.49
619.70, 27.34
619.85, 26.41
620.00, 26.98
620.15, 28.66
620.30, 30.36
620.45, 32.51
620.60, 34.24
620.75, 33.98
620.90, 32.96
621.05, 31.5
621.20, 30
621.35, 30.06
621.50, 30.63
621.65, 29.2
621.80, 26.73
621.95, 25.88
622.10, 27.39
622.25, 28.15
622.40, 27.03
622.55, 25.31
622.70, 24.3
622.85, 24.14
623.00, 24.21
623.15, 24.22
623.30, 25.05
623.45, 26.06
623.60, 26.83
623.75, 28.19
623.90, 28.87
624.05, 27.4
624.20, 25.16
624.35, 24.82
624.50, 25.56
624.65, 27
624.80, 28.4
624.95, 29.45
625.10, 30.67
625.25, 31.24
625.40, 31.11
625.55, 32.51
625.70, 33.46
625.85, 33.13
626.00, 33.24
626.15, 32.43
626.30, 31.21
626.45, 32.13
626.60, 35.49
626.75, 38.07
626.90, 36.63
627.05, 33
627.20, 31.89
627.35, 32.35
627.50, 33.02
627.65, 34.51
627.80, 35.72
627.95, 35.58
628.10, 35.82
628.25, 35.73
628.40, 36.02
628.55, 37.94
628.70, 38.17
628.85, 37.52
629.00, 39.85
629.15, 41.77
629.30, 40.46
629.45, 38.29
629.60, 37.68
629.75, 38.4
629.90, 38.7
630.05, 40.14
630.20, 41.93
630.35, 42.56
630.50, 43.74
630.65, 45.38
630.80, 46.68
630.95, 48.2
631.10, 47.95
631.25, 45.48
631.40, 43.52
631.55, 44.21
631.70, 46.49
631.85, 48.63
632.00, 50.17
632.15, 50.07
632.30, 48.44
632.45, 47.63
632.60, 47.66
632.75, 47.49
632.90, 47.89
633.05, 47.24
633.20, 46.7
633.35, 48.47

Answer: 0.22 mag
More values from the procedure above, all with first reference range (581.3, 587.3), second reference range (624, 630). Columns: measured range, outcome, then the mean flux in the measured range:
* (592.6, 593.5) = 0.25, 32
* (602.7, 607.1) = -0.22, 46.5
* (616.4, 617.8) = 0.18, 30.2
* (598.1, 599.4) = 0.03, 38.1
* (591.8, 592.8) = 0.32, 30.1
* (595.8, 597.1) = 0.15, 34.5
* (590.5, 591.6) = 0.37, 29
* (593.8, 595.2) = 0.12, 35.8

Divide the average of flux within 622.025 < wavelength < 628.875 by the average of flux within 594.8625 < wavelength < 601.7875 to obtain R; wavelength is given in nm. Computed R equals 0.82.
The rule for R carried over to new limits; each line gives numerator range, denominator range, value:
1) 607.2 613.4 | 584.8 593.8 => 1.58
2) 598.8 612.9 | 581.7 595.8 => 1.32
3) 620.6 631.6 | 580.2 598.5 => 0.94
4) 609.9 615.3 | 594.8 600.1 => 1.36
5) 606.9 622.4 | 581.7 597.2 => 1.19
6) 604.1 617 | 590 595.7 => 1.49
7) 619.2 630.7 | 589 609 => 0.84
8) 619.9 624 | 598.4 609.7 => 0.64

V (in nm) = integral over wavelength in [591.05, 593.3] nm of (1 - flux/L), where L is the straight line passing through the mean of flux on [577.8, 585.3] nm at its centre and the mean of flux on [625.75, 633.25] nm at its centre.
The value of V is 0.671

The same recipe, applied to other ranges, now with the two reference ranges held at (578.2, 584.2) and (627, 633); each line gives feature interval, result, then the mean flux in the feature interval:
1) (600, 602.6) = 0.19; 40.9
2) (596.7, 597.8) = 0.20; 36.5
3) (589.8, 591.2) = 0.62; 25.1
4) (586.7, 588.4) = 0.44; 33.5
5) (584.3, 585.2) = 0.05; 43.2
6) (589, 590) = 0.68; 14.5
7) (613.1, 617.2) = -0.14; 44.3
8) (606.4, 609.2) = -0.23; 47.1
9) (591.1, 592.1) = 0.31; 31.1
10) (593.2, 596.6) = 0.75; 34.8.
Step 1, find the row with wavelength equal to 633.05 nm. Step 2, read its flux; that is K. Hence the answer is 47.24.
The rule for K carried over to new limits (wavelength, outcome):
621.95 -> 25.88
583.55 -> 52.09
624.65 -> 27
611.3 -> 50.69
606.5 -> 48.17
